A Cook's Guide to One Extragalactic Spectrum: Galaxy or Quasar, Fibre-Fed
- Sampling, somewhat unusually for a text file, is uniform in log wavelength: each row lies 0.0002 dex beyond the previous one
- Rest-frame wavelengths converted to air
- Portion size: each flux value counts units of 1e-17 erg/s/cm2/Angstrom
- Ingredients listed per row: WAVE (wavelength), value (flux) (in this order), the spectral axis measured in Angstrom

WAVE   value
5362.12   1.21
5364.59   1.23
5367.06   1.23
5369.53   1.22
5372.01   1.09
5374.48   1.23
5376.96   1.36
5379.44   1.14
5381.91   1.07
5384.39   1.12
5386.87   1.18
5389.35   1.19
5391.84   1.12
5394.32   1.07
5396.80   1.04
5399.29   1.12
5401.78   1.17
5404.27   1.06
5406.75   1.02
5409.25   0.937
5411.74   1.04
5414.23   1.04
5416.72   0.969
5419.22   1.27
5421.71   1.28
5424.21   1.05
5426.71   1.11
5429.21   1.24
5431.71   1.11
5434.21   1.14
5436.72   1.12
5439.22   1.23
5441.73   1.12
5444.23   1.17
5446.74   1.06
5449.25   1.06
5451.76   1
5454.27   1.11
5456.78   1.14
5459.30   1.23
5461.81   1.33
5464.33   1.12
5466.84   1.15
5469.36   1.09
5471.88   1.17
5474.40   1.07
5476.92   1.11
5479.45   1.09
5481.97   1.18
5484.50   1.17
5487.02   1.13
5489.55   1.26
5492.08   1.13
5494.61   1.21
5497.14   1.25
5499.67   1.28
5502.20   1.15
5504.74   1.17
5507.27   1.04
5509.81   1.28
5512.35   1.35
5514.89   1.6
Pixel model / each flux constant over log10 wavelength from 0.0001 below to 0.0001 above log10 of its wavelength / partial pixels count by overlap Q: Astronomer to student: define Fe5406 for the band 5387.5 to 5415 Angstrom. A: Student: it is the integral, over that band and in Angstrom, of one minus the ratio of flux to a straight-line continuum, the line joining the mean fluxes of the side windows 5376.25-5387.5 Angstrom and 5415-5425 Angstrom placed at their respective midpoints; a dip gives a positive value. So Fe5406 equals 1.8 Angstrom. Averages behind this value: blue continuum 1.17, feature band 1.08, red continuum 1.14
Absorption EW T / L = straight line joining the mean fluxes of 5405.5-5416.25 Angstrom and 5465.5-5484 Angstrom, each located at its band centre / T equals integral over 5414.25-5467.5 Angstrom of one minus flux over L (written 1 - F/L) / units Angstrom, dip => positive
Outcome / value -4.0 Angstrom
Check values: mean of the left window 1.01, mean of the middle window 1.14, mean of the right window 1.12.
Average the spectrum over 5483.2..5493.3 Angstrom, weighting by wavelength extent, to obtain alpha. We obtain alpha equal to 1.17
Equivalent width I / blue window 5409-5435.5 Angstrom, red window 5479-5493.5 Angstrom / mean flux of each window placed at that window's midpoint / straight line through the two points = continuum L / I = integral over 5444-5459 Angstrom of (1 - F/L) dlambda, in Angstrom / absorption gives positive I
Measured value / 0.6 Angstrom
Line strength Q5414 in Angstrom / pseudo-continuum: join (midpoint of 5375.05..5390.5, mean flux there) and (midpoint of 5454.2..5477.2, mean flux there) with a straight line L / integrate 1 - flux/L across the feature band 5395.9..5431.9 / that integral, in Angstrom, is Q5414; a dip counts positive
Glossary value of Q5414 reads 2.2 Angstrom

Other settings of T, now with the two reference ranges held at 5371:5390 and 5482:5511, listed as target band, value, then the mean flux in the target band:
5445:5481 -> 1.8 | 1.12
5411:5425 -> 0.8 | 1.11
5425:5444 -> 0.5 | 1.15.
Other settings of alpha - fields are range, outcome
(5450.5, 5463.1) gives 1.16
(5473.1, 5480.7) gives 1.09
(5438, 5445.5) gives 1.17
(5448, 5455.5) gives 1.06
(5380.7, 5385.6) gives 1.09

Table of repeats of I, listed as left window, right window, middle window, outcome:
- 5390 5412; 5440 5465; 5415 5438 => -0.82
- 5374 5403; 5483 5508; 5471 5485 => 0.57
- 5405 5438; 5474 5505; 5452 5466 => -0.38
